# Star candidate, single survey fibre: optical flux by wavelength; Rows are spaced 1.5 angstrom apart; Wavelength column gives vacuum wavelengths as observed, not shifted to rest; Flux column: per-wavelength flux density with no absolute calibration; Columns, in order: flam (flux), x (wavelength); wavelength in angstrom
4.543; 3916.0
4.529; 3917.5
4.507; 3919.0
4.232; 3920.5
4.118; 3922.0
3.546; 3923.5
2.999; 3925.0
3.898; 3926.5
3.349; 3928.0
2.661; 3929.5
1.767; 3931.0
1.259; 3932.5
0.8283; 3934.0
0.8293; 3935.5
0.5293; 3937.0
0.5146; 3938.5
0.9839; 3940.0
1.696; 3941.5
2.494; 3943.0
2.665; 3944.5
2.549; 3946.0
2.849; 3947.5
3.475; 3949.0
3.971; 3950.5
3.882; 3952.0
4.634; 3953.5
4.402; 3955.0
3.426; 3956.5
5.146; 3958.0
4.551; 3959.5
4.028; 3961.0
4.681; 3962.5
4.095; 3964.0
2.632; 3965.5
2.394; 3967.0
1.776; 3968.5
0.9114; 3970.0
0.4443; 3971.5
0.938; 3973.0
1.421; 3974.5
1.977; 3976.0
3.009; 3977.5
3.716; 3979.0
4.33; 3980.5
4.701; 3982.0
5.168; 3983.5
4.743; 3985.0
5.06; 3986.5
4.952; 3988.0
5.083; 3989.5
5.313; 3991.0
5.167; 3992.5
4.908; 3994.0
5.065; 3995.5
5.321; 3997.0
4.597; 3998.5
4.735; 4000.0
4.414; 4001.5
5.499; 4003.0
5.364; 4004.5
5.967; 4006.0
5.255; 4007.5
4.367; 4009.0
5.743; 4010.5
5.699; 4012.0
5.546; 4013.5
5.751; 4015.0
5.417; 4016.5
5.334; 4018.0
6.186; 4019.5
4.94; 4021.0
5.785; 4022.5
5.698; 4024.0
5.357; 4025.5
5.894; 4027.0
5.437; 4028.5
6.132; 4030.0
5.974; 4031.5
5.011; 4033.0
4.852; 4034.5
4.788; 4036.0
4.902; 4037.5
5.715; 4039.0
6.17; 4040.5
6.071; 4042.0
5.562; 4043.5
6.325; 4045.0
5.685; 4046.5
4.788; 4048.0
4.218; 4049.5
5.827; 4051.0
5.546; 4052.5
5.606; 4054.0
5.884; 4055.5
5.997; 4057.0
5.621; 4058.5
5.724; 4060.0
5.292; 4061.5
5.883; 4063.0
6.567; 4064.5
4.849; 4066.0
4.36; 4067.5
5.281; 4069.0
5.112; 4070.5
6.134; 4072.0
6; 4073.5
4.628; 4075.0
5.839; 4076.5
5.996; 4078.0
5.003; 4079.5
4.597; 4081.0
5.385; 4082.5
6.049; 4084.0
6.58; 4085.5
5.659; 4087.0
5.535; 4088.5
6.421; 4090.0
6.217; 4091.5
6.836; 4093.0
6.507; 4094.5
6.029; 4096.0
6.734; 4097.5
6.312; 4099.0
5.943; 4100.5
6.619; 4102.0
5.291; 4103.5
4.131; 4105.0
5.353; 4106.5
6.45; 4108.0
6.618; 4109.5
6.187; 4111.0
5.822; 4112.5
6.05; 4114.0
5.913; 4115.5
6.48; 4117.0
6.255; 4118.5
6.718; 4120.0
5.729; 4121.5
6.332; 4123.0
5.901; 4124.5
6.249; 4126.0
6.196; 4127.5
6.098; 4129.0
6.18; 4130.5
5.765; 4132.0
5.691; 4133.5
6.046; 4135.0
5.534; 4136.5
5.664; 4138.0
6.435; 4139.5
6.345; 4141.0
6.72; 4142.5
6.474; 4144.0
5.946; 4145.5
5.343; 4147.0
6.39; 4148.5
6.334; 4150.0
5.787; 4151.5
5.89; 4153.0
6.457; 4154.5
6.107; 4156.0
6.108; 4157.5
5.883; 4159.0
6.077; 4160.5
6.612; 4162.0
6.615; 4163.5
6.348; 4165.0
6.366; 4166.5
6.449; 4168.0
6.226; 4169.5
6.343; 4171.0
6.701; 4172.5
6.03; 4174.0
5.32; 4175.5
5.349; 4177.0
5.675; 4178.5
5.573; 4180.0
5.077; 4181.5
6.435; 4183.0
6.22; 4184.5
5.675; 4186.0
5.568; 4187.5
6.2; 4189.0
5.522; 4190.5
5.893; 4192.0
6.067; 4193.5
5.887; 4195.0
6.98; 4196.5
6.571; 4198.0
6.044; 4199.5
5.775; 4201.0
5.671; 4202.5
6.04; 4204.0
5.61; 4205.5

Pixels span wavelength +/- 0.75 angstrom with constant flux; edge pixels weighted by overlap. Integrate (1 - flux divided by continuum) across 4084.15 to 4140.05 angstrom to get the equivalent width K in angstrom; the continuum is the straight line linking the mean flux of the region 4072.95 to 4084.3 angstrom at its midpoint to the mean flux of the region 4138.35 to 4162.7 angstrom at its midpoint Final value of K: -3.0 angstrom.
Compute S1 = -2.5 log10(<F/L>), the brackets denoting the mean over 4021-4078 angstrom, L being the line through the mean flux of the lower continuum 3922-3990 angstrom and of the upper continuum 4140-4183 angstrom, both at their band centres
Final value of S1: -0.25 mag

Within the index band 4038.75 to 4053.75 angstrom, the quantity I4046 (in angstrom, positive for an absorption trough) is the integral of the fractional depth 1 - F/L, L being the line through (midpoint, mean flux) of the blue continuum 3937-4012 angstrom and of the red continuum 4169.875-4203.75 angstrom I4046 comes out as -3.64 angstrom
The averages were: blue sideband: 3.76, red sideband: 5.94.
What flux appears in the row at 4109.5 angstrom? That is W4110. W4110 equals 6.618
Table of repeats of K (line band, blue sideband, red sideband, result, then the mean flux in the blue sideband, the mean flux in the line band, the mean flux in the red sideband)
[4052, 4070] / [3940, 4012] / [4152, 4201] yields -2.7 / 3.89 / 5.54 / 6.06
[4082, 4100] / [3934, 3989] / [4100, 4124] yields -2.0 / 3.02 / 6.2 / 5.99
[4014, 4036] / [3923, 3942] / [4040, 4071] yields -4.3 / 1.89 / 5.53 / 5.54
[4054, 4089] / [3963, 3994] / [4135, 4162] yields -4.8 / 3.44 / 5.57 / 6.1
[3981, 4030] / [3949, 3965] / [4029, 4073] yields -3.8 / 4.22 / 5.27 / 5.52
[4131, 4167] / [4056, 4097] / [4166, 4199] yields -1.3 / 5.71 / 6.12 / 6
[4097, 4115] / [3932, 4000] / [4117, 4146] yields -0.8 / 3.29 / 5.95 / 6.13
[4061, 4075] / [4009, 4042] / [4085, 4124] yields 0.9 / 5.52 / 5.45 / 6.1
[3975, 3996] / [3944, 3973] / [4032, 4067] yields -2.9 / 3.23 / 4.47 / 5.51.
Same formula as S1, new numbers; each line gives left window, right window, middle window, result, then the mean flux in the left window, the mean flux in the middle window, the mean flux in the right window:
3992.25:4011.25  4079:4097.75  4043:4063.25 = 0.01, 5.11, 5.56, 5.96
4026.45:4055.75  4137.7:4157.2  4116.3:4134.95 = -0.02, 5.51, 6.13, 6.16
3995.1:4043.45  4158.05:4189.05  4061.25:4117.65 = -0.02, 5.41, 5.81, 6.03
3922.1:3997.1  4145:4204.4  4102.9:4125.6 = -0.14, 3.2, 5.96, 6.04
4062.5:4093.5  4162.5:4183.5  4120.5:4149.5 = -0.03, 5.65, 6.06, 6.04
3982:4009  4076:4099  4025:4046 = -0.03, 5.06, 5.59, 5.97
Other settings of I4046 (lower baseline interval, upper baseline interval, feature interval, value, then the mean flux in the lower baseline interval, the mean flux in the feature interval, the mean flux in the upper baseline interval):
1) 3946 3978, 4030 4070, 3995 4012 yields -3.8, 3.07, 5.15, 5.49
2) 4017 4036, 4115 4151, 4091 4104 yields -0.8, 5.52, 6.3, 6.11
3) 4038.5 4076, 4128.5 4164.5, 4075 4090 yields 0.2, 5.55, 5.62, 6.11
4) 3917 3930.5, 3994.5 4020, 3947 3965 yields 1.0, 3.71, 4.09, 5.3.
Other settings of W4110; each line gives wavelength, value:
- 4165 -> 6.348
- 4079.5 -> 5.003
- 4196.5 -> 6.98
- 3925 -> 2.999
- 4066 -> 4.849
